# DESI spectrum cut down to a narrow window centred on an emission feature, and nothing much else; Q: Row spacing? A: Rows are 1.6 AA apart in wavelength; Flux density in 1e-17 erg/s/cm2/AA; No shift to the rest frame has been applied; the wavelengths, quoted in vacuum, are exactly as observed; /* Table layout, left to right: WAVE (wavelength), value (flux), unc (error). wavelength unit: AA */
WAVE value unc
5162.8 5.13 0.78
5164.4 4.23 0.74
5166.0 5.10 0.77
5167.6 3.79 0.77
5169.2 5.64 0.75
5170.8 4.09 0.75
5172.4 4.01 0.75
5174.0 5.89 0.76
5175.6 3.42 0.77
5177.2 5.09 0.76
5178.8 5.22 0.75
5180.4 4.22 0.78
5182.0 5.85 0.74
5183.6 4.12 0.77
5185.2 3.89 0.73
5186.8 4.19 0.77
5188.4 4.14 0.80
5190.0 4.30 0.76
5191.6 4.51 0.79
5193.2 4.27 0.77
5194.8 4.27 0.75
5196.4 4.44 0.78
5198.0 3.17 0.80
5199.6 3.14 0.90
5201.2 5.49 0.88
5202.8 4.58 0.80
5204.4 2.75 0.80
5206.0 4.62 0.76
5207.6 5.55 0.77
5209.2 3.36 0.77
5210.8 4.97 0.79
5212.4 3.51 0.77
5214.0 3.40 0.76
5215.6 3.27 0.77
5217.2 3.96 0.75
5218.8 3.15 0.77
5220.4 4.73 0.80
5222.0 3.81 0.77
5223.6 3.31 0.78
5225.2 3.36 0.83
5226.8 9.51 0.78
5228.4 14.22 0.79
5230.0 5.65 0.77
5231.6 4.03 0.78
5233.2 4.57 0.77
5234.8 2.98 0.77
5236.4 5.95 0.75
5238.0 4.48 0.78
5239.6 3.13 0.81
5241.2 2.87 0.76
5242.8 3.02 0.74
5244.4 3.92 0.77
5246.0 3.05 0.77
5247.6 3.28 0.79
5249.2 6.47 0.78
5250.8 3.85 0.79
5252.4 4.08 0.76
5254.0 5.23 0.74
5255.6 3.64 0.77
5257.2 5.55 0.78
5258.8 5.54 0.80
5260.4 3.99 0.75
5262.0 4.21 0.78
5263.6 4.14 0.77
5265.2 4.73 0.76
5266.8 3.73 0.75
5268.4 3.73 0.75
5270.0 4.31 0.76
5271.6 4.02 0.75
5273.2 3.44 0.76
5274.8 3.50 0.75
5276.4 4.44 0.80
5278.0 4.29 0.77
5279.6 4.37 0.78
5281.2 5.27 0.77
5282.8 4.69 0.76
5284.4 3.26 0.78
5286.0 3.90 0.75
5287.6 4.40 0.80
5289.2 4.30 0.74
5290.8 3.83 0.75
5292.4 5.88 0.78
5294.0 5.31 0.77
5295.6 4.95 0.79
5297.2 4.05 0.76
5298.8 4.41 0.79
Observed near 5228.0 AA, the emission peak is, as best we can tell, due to Hbeta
